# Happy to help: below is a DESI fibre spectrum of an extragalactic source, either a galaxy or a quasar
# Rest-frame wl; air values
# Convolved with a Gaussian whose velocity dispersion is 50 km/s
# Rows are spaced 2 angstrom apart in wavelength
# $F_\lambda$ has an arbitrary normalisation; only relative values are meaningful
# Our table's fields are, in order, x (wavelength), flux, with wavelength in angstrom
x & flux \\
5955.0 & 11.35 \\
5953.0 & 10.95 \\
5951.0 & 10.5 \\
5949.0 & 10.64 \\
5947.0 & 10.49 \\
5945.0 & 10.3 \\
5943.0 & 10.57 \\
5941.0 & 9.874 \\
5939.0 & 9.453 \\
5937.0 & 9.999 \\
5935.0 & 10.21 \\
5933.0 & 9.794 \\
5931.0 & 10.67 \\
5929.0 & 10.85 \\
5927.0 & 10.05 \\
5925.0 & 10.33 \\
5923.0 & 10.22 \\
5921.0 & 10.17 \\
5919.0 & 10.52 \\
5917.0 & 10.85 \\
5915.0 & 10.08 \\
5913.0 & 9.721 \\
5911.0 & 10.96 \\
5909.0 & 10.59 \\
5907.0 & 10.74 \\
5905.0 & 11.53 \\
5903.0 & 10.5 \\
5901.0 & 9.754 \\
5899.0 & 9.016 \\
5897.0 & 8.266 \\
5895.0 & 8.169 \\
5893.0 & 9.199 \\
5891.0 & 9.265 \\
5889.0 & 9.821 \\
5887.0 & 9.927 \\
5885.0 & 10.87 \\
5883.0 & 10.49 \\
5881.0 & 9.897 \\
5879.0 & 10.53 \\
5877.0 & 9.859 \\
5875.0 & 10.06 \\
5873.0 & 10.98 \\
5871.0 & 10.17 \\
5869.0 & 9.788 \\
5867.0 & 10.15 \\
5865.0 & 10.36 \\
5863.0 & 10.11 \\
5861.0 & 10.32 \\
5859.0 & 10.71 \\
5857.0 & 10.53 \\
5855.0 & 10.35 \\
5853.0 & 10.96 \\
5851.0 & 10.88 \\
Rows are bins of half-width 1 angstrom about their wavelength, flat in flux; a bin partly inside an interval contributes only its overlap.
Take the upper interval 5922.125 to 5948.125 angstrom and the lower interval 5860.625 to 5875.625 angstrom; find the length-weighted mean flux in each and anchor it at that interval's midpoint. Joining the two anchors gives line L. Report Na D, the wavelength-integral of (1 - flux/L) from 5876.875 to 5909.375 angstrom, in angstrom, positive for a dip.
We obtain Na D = 1.1 angstrom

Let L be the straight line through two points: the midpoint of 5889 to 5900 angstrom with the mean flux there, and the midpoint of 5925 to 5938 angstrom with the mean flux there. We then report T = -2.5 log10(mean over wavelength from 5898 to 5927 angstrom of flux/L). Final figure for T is -0.087 mag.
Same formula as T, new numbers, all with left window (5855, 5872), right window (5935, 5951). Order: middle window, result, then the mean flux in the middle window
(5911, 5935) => -0.01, 10.3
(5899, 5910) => -0.02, 10.5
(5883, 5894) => 0.04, 9.88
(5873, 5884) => 0.00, 10.2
